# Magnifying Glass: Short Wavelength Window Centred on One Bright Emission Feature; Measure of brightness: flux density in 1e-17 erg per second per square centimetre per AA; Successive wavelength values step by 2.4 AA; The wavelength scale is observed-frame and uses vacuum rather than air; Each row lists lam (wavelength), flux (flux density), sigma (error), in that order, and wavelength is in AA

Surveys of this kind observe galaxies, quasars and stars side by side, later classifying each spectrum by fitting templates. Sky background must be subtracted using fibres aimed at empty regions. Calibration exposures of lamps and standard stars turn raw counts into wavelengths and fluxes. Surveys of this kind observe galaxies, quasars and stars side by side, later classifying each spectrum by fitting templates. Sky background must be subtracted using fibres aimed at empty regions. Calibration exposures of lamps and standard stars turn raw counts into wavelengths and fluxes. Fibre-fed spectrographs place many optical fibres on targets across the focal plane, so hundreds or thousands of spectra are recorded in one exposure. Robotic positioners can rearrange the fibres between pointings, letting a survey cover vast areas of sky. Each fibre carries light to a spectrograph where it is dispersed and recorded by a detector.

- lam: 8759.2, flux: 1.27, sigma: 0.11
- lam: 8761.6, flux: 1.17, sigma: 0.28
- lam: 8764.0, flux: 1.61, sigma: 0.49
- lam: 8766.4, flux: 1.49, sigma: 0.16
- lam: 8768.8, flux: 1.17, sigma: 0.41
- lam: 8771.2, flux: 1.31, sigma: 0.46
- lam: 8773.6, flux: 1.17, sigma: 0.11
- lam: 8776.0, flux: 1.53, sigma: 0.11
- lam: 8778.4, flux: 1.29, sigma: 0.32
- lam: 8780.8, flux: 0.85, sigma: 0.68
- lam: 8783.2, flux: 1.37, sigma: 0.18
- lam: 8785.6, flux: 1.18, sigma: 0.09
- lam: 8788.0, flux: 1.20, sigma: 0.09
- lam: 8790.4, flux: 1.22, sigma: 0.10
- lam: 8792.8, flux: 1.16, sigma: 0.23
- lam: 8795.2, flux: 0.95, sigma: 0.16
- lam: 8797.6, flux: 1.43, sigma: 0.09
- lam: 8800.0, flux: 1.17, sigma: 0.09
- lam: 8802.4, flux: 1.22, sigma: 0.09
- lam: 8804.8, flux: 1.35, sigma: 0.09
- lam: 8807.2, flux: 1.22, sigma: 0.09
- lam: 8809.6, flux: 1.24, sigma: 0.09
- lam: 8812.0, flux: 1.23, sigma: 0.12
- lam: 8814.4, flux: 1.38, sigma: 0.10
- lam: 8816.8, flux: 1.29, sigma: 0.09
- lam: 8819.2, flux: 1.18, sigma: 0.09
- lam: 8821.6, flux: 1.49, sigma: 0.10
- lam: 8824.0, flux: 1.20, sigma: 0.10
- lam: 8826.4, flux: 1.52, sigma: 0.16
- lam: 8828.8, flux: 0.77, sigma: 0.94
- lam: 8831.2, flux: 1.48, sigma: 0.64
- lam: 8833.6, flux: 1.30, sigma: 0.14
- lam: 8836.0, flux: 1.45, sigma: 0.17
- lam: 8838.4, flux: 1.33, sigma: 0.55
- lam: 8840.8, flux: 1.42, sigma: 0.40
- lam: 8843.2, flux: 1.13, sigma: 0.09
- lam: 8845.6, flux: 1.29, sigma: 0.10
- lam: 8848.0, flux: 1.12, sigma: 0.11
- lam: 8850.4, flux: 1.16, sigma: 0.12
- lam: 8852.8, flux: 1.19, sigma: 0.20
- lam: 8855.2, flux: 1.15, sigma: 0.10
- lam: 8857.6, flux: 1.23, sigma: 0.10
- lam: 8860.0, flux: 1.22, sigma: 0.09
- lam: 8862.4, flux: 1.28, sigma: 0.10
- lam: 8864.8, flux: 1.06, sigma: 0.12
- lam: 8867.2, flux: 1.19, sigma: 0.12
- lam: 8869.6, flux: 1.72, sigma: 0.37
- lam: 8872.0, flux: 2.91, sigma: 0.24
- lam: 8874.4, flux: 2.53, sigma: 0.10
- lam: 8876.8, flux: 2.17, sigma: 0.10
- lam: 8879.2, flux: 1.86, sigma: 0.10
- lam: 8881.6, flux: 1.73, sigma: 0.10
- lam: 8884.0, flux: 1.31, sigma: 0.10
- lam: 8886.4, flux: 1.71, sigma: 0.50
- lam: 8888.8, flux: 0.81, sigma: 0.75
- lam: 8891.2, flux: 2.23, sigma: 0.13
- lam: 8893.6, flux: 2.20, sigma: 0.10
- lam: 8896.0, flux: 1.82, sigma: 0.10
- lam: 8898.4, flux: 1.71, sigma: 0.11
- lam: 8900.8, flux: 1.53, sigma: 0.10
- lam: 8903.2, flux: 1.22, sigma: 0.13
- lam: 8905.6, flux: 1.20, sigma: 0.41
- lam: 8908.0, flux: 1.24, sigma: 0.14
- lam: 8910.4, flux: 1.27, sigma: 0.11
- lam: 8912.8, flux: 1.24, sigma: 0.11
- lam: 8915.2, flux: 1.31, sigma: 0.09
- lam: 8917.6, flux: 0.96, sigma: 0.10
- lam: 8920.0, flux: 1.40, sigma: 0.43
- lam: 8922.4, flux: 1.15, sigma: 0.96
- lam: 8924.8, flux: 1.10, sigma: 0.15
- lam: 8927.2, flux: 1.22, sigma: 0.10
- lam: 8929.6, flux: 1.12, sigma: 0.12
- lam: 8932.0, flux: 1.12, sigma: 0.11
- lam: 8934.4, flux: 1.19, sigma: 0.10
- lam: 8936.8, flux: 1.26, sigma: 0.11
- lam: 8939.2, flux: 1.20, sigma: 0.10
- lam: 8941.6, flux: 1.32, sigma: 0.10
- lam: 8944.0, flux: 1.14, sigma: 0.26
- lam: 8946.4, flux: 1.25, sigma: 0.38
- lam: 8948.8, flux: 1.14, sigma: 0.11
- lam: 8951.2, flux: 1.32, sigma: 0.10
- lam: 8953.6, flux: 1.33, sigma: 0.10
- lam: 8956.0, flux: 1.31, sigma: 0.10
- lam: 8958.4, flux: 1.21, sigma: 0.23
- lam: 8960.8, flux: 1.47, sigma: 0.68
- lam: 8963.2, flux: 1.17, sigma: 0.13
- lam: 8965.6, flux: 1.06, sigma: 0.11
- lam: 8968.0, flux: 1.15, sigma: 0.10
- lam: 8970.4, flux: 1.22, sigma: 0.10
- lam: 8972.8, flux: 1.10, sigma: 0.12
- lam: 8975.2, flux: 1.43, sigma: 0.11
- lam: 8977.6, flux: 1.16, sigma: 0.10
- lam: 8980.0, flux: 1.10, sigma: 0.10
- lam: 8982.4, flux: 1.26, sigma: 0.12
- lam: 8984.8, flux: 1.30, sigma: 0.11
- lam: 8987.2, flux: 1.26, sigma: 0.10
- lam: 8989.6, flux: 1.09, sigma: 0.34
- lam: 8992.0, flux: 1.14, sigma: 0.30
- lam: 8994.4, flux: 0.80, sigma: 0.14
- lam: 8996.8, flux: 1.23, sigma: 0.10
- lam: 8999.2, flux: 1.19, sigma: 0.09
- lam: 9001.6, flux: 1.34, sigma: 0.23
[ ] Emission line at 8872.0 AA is [S II]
